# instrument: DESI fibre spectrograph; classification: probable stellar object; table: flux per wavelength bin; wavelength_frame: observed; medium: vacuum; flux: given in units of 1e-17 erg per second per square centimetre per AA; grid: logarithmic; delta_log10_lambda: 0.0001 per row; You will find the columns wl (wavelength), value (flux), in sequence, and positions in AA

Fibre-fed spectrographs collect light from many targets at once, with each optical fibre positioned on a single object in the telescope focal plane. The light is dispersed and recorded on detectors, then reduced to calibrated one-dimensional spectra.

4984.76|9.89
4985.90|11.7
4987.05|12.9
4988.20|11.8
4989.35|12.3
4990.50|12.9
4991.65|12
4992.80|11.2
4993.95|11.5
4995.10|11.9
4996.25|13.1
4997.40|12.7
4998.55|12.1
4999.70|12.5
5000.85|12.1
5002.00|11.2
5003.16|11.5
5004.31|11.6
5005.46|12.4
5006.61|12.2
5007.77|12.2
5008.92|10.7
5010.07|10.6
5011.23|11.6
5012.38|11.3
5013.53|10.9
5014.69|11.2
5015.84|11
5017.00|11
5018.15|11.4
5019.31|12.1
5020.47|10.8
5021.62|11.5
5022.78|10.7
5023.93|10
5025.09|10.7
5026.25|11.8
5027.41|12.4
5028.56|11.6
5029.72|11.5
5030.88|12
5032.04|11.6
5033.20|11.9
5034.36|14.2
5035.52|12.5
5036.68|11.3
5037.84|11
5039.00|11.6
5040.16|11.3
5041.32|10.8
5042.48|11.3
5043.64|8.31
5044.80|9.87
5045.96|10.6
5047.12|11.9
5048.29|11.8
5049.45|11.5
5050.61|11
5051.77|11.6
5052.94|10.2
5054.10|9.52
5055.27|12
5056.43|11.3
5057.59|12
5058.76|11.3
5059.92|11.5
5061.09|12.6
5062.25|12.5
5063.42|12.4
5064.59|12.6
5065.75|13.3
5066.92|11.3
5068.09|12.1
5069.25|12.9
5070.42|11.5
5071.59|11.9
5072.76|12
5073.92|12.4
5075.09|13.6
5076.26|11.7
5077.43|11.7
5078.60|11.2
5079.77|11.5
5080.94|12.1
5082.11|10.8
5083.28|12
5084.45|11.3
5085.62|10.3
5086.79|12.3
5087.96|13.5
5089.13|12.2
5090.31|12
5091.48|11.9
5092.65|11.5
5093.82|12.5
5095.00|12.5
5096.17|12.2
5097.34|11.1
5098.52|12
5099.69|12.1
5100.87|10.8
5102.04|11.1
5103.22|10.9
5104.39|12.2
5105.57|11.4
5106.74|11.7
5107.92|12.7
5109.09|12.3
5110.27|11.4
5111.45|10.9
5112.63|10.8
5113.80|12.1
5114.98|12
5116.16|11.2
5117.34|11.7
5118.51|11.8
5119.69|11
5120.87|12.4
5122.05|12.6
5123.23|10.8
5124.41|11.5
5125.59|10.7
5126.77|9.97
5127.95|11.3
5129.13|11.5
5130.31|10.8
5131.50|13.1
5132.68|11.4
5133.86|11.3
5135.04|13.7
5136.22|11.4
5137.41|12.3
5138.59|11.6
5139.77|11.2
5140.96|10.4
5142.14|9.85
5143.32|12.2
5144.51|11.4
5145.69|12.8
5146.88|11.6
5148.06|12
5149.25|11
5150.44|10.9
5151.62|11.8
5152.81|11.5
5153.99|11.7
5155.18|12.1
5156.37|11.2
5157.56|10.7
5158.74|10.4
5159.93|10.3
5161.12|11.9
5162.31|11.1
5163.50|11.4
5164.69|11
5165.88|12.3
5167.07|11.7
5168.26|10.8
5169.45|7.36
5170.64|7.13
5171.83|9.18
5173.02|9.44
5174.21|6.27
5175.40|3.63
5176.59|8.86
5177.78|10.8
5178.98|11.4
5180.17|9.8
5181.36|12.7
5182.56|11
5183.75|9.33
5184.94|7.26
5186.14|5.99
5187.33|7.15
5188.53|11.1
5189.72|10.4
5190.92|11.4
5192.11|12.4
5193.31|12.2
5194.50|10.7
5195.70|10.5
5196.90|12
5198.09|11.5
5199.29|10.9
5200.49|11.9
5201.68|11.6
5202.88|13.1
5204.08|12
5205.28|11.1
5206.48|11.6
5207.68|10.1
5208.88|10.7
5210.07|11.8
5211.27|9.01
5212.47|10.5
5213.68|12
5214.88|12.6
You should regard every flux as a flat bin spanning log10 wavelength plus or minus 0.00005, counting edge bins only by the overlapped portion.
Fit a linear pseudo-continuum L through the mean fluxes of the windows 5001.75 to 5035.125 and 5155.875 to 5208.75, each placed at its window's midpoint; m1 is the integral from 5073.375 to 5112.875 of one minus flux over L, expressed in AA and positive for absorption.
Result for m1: -2.94 AA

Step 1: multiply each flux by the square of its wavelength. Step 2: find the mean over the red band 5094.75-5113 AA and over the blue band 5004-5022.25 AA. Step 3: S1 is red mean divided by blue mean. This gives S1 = 1.06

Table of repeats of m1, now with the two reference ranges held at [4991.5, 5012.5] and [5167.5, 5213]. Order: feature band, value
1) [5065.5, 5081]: -1.2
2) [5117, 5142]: -2.0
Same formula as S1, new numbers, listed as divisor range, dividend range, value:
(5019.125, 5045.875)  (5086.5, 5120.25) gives 1.07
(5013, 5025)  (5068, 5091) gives 1.11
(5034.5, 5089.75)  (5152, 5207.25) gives 0.94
